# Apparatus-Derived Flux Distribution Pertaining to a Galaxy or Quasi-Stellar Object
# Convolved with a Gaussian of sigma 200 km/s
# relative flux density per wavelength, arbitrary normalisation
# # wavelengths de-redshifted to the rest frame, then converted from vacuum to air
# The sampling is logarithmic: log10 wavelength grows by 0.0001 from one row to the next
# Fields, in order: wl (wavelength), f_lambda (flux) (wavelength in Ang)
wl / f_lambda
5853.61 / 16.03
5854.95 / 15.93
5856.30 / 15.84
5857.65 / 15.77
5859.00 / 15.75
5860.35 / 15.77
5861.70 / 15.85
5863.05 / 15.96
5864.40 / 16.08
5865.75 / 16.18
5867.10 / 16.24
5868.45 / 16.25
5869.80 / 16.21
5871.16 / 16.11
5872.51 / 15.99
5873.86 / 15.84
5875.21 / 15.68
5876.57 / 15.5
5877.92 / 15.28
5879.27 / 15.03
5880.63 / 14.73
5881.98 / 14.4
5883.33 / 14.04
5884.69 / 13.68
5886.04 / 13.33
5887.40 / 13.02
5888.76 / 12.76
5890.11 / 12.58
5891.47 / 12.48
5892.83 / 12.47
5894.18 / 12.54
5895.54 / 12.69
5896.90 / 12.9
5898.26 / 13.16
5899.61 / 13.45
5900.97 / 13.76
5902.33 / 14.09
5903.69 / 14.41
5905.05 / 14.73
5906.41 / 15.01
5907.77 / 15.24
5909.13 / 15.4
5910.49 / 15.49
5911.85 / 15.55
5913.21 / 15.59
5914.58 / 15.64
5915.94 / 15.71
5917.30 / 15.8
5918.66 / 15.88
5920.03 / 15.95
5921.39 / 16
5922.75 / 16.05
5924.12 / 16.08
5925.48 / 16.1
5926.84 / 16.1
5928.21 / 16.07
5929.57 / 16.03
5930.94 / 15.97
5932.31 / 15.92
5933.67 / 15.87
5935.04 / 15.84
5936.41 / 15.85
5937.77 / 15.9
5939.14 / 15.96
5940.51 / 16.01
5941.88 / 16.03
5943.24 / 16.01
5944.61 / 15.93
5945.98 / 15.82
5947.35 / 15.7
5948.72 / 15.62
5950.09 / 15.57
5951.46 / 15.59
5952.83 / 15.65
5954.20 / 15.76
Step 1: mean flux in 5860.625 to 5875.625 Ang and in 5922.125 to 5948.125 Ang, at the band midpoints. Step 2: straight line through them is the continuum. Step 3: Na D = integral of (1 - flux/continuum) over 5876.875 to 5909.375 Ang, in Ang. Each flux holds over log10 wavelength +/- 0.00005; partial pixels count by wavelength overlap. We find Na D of 4.5 Ang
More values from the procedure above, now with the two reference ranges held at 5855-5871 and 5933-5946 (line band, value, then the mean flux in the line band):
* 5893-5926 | 2.3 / 14.8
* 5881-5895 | 2.5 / 13.2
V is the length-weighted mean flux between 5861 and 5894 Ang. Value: 14.8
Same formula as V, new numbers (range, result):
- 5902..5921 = 15.4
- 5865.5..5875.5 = 16.1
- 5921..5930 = 16.1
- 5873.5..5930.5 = 14.7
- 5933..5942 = 15.9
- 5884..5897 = 12.8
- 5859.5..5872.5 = 16.1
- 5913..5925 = 15.9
